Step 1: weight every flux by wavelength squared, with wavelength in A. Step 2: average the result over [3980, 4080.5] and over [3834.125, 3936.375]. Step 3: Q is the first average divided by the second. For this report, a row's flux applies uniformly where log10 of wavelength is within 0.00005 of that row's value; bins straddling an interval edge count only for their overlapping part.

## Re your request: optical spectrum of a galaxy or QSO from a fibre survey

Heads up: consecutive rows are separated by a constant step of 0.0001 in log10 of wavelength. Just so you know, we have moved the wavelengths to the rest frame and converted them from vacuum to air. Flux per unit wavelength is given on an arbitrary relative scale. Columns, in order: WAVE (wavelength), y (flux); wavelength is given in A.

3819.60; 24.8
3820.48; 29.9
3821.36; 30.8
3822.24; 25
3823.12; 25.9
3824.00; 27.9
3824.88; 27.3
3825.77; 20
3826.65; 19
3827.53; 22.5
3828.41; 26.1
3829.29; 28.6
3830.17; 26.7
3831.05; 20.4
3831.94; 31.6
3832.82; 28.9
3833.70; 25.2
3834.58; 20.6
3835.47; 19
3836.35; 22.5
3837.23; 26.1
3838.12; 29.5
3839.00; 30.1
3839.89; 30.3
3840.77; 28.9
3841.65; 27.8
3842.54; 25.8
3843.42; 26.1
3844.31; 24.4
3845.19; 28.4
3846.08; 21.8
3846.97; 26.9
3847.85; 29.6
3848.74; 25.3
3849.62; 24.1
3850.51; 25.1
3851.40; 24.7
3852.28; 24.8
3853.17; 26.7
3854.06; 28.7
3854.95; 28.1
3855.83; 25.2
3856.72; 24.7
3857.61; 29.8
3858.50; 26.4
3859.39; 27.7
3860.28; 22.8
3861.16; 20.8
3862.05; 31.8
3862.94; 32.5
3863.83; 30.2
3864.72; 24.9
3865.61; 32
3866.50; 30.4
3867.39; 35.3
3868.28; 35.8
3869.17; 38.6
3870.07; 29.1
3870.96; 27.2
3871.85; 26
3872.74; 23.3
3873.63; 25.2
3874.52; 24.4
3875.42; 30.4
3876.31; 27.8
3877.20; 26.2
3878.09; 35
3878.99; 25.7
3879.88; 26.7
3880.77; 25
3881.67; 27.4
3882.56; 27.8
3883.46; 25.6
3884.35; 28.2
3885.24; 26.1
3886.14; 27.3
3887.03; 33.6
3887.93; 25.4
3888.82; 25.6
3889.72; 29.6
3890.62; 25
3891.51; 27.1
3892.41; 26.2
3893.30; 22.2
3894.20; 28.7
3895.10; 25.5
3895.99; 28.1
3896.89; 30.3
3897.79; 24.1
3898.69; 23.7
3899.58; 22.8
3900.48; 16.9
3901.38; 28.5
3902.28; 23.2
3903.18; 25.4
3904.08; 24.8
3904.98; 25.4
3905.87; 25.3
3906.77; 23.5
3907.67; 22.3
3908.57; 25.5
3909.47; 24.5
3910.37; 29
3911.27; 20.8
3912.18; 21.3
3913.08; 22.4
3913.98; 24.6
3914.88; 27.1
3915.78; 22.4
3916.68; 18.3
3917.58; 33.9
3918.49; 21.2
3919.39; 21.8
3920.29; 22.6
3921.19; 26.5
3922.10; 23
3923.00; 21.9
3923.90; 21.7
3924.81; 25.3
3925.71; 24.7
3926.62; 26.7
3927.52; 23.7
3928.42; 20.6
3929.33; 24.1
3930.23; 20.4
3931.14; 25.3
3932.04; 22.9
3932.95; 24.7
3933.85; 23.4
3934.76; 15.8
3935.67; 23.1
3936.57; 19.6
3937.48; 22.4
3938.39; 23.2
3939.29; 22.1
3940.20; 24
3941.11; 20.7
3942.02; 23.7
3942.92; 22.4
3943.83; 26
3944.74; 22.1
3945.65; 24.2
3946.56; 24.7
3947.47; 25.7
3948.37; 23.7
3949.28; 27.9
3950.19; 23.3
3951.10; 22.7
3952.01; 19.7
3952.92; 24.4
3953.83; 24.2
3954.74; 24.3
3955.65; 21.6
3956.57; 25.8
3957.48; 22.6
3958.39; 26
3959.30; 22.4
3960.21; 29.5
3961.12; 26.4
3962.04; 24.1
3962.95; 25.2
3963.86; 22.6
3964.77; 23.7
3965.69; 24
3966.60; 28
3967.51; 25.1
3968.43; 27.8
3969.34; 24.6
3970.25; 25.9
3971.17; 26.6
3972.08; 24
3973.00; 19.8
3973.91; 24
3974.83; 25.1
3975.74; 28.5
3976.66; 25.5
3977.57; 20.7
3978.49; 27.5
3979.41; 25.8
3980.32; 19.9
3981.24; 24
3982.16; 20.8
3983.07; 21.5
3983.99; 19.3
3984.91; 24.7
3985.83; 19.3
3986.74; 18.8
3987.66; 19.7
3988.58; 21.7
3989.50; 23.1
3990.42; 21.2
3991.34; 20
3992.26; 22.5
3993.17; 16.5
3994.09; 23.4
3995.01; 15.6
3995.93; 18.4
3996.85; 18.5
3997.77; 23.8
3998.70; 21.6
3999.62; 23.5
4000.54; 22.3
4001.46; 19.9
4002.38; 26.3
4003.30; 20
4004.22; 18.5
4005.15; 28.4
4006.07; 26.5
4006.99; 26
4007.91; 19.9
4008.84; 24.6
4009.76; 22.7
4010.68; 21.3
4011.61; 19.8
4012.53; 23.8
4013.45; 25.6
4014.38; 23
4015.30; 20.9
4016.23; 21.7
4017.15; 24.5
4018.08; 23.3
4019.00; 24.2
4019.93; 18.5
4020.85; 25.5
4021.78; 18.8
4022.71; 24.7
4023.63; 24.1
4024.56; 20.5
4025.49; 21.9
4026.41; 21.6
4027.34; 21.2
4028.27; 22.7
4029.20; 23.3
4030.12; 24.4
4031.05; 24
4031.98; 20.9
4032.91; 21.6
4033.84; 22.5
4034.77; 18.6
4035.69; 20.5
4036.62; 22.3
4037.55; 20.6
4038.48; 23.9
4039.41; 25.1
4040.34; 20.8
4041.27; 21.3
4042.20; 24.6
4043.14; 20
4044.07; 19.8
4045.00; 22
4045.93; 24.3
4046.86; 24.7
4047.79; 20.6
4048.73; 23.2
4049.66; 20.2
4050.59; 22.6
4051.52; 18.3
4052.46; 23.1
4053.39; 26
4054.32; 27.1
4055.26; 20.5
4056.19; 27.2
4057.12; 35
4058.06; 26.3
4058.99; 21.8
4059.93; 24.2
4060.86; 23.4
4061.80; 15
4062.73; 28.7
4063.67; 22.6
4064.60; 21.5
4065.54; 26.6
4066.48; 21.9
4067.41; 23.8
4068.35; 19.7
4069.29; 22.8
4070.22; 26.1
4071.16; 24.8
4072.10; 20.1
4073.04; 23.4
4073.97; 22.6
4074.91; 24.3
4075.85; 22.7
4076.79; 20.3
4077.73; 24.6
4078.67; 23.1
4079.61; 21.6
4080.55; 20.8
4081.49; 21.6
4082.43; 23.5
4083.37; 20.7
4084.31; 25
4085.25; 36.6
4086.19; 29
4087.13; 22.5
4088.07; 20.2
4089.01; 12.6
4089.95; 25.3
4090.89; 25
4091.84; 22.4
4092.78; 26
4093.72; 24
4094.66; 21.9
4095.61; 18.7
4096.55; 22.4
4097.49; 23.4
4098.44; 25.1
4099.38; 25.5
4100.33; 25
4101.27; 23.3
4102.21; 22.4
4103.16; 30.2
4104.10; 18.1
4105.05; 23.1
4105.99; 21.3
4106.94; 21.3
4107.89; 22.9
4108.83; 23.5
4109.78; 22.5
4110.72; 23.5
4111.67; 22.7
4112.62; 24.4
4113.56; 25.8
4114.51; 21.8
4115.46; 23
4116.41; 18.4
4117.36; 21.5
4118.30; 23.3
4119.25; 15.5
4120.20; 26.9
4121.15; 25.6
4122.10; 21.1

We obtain 0.93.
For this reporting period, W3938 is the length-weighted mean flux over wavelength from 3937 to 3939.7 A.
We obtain 22.6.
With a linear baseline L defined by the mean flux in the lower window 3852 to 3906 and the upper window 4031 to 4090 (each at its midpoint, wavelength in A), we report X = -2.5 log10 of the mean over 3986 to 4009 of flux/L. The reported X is 0.135 mag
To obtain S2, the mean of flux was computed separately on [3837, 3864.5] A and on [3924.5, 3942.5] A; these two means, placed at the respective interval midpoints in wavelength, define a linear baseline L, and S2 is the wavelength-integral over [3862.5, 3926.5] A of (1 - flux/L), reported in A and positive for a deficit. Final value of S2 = -3.81 A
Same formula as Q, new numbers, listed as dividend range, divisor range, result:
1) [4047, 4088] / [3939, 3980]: 1.02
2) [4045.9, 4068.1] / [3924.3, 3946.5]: 1.09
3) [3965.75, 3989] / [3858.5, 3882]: 0.87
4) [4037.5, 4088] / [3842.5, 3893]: 0.94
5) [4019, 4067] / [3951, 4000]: 1.02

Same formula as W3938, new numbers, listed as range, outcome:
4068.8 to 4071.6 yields 24.5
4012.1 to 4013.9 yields 24.8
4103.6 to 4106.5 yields 20.9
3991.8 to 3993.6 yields 19.6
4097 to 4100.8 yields 24.7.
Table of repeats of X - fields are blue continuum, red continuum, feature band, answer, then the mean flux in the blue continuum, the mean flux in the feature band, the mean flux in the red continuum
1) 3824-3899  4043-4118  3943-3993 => 0.06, 26.9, 23.7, 23.2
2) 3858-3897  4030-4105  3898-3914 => 0.14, 28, 23.9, 23.1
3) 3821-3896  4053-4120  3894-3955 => 0.09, 27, 23.8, 23.3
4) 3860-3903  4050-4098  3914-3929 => 0.12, 27.4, 23.9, 23.4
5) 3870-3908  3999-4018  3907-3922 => 0.07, 26.2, 24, 23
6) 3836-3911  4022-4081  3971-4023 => 0.08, 26.9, 22.4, 22.8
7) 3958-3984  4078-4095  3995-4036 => 0.08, 24.5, 22.3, 23.5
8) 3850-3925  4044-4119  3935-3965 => 0.07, 26.3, 23.7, 23.2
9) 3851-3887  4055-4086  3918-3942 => 0.17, 28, 22.8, 23.8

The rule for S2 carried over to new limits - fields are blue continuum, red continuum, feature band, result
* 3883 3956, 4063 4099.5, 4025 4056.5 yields 1.5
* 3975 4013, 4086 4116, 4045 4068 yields -1.0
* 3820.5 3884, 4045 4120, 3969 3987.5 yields 1.2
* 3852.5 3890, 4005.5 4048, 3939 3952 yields 0.9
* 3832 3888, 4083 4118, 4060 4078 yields 0.7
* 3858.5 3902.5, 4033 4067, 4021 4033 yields 0.6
